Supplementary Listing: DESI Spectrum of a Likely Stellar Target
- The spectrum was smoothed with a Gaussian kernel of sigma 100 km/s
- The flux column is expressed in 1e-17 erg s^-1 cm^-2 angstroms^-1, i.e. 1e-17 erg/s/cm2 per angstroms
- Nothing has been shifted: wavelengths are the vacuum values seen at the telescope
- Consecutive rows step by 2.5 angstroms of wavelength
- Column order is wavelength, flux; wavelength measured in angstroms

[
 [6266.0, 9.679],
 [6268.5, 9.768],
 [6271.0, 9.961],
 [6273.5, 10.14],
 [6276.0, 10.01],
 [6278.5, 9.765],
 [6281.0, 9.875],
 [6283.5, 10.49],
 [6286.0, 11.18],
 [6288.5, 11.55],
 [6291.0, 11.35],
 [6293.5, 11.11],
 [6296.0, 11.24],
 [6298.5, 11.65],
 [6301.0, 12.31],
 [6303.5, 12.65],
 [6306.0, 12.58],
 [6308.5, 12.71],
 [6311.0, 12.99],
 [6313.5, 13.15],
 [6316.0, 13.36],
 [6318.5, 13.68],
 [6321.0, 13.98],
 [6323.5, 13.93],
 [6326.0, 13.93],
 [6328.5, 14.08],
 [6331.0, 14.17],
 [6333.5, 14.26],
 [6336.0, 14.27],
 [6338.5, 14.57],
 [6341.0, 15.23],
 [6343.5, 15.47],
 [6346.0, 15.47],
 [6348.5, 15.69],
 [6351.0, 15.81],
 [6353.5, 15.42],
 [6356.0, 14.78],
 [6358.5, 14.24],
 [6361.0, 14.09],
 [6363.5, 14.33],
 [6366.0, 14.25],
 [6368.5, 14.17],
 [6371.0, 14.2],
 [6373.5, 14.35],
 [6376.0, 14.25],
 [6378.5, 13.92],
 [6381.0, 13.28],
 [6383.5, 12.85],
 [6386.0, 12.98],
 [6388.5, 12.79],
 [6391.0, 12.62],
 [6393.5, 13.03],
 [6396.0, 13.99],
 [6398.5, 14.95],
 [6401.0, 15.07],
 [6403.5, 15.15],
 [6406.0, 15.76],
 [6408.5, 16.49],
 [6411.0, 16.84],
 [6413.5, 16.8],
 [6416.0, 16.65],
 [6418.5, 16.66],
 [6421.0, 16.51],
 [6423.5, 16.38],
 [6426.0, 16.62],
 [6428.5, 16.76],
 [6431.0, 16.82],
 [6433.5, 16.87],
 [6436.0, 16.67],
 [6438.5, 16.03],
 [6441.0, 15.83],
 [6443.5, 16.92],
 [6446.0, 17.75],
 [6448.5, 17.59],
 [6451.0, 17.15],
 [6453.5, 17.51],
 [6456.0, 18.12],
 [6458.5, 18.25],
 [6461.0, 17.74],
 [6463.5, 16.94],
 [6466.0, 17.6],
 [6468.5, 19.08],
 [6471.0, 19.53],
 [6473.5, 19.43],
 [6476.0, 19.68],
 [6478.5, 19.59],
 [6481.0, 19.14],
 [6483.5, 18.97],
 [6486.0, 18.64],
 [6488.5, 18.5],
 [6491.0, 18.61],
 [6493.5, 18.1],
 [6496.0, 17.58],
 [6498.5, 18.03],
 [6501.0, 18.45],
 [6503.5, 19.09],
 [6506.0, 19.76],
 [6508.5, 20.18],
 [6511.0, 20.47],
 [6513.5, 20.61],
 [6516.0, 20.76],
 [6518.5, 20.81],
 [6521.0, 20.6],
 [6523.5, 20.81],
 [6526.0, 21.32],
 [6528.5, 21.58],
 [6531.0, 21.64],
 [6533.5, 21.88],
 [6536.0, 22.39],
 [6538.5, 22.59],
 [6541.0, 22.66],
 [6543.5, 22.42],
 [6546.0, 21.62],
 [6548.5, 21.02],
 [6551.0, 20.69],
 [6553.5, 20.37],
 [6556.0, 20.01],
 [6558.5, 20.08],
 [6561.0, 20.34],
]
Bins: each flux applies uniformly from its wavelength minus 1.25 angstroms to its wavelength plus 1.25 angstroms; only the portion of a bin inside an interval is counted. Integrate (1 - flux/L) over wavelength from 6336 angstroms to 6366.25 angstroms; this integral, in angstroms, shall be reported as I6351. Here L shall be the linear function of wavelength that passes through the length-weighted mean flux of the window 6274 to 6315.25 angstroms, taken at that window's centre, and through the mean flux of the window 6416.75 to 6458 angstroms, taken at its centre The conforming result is -2.9 angstroms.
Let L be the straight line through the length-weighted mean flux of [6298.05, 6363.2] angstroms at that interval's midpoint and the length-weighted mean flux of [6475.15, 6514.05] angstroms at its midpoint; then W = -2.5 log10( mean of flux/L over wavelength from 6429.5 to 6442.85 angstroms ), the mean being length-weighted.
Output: 0.051 mag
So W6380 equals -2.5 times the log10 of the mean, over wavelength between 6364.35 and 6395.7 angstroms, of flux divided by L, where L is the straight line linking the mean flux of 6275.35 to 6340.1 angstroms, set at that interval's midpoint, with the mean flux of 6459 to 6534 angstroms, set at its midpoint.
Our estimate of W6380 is 0.120 mag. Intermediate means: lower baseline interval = 12.5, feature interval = 13.6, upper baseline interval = 19.5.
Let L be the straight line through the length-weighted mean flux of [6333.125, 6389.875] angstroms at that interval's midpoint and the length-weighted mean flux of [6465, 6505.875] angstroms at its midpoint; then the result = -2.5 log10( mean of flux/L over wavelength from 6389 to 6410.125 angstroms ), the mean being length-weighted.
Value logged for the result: 0.08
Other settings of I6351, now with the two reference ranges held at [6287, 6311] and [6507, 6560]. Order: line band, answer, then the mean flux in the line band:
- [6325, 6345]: -1.7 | 14.5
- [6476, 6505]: 1.2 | 18.7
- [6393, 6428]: 1.0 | 15.9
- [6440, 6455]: 0.5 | 17.2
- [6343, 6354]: -1.3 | 15.6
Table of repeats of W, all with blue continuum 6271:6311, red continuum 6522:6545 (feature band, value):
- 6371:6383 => 0.08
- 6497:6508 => 0.09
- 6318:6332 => -0.10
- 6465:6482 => 0.01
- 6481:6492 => 0.06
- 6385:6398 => 0.19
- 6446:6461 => 0.04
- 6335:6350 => -0.12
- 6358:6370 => 0.02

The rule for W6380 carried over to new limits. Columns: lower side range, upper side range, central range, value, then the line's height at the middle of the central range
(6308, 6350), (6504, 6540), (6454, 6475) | 0.04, 19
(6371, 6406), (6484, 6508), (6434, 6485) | -0.06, 17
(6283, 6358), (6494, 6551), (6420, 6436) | 0.04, 17.3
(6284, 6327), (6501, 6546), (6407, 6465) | 0.04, 17.6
